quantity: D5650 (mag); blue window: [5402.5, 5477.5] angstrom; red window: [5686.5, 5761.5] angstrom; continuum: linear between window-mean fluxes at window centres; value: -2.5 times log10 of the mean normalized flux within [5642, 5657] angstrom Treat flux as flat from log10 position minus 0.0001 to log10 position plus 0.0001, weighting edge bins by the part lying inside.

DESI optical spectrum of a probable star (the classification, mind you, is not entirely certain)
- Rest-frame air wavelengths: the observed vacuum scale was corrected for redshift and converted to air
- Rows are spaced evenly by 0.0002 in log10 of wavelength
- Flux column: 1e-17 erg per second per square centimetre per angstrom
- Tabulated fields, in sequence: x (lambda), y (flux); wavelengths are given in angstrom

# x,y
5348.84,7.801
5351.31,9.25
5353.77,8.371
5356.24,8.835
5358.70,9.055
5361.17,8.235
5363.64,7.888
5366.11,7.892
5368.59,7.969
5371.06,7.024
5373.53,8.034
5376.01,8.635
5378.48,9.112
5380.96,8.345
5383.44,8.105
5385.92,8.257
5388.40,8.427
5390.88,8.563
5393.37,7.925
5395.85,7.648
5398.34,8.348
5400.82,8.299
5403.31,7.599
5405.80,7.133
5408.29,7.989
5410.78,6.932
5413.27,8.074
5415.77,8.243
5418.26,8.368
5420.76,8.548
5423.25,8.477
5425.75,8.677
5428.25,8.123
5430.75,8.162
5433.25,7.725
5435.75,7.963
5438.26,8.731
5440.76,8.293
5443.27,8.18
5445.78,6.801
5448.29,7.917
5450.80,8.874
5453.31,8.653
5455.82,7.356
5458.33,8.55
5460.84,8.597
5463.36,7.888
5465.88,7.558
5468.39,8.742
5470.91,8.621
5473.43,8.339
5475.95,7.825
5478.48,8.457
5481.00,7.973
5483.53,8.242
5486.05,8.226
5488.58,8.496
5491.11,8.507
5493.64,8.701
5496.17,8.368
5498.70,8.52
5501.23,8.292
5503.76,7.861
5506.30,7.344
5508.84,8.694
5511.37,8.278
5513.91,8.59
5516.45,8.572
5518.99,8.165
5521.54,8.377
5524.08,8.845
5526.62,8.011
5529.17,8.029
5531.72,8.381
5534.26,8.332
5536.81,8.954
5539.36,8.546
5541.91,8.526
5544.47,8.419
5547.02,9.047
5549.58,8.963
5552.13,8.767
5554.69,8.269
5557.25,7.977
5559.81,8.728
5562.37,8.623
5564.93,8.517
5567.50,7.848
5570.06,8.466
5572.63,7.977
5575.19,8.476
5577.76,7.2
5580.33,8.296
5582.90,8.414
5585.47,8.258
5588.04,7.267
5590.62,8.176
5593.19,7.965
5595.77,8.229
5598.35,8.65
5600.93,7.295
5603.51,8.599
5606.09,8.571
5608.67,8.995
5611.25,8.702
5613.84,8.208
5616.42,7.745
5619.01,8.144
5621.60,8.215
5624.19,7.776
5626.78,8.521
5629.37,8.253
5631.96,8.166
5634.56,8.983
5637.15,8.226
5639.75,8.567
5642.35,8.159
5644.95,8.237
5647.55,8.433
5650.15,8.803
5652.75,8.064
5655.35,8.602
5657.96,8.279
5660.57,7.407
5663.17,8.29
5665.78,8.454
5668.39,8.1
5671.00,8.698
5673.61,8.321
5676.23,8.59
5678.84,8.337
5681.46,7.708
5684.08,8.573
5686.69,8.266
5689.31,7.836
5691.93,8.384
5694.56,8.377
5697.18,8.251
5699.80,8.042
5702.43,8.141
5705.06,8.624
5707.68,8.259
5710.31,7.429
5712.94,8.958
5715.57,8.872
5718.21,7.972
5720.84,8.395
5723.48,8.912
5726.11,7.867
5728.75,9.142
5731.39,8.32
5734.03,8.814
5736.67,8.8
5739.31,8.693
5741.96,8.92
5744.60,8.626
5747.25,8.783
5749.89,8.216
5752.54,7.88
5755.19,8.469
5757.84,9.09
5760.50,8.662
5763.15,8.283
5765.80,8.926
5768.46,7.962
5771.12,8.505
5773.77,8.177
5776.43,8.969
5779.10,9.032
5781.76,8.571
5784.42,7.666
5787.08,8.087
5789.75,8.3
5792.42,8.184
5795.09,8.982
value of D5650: -0.005 mag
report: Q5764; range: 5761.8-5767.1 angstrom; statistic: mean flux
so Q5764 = 8.62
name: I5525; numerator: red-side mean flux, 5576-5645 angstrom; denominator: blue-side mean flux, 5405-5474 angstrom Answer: 1.01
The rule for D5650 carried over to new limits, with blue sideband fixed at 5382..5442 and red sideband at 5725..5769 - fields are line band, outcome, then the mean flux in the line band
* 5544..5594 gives 0.005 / 8.28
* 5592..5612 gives 0.000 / 8.37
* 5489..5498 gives -0.039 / 8.52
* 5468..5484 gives -0.012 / 8.29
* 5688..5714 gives 0.037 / 8.22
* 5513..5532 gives -0.013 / 8.36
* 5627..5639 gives -0.002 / 8.43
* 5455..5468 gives 0.015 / 8.07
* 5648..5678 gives 0.016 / 8.33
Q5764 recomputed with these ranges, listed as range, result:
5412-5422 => 8.3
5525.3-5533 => 8.15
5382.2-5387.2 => 8.18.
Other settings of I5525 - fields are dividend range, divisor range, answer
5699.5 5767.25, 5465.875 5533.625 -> 1.02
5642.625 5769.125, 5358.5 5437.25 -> 1.04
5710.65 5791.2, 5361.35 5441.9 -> 1.05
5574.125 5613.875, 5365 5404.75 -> 1.01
